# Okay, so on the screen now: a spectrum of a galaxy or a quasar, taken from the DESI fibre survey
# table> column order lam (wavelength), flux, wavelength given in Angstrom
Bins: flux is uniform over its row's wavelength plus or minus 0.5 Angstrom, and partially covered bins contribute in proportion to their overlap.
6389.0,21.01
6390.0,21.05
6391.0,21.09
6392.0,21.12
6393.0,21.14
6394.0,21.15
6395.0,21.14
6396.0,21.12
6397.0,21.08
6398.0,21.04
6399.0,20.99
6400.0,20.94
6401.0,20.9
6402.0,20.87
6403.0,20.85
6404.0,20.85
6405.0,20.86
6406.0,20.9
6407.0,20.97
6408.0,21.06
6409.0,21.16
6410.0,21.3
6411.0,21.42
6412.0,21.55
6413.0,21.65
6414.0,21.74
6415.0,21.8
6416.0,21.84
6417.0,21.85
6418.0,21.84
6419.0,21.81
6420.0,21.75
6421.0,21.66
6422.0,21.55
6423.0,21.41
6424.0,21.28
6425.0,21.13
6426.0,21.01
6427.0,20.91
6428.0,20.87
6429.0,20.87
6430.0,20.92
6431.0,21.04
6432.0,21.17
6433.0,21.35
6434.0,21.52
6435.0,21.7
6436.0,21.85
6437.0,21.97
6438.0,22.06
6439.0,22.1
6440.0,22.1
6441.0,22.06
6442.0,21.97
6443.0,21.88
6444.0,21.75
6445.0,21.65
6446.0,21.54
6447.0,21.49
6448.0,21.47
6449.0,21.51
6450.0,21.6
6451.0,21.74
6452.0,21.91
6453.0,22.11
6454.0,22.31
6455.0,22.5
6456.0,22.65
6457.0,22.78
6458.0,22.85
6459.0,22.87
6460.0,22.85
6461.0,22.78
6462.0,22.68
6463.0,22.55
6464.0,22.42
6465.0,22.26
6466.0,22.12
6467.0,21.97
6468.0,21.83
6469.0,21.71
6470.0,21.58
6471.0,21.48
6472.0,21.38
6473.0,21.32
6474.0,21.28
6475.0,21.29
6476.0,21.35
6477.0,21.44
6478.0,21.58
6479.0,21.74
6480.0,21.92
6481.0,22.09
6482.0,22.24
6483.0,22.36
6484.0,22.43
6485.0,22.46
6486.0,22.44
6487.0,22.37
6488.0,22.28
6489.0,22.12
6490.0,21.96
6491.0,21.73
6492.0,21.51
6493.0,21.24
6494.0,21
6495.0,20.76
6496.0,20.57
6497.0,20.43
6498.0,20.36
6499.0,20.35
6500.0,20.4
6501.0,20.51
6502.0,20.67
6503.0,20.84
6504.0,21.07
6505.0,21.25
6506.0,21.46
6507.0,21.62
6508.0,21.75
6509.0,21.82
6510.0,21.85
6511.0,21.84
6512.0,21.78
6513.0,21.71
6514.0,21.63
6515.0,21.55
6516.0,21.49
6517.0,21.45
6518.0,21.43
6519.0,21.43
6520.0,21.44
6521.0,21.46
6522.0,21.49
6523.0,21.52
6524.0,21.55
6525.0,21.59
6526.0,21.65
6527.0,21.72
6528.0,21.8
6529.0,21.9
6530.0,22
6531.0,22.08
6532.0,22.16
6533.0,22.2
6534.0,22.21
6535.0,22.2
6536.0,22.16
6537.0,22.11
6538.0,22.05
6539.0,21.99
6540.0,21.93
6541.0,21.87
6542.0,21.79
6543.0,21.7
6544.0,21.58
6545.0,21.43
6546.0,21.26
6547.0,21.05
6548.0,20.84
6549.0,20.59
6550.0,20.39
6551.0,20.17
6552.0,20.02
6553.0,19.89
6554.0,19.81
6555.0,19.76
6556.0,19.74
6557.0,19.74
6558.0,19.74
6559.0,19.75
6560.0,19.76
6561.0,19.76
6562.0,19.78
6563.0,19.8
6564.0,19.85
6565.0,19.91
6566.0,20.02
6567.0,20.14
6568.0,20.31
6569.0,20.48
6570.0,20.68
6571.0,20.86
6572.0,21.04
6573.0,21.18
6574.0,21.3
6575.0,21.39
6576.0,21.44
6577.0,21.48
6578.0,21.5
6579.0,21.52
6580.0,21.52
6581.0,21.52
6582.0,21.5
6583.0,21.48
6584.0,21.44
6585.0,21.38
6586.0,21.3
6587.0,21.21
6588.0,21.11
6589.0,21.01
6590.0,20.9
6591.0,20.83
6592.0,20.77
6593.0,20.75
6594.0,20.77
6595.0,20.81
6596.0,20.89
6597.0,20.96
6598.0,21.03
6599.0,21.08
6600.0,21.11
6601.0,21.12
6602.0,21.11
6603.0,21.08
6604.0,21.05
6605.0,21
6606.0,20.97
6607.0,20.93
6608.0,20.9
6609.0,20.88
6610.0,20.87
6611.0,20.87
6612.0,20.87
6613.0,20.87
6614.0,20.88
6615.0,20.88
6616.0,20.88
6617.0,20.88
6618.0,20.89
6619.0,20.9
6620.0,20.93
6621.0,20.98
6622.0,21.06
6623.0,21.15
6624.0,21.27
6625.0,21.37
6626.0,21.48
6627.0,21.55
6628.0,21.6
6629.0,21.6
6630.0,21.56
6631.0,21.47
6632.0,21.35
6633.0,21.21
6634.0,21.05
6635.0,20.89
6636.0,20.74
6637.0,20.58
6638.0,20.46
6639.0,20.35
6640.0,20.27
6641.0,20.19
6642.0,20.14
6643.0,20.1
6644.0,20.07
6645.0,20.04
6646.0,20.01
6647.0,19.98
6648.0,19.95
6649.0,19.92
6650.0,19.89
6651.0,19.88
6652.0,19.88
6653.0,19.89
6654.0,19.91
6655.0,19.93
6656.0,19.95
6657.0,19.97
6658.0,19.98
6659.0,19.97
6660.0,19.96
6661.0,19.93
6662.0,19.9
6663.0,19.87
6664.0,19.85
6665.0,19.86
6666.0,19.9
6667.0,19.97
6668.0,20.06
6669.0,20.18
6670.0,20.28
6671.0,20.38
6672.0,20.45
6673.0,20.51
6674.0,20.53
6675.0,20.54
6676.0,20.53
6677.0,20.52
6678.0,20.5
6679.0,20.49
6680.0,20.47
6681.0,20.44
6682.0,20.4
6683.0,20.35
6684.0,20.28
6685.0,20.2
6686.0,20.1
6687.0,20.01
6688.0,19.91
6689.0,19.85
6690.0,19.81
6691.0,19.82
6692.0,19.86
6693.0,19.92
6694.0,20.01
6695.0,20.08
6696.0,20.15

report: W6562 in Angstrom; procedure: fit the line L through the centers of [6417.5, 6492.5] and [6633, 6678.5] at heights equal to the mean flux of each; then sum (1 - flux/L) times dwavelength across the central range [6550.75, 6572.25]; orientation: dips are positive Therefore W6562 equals 1.0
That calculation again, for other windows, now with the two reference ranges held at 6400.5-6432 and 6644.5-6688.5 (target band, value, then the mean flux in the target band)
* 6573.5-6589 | -0.66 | 21.4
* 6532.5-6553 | -0.74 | 21.4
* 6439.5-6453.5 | -0.42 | 21.8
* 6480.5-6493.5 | -0.71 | 22.1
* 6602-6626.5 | -0.76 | 21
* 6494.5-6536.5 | -1.29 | 21.5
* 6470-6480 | -0.22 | 21.5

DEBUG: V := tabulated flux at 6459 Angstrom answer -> 22.87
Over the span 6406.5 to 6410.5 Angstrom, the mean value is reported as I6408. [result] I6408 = 21.1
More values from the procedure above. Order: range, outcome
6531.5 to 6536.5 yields 22.2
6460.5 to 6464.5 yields 22.6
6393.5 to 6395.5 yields 21.1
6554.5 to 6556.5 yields 19.8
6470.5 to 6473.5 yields 21.4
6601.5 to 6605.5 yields 21.1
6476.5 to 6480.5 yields 21.7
